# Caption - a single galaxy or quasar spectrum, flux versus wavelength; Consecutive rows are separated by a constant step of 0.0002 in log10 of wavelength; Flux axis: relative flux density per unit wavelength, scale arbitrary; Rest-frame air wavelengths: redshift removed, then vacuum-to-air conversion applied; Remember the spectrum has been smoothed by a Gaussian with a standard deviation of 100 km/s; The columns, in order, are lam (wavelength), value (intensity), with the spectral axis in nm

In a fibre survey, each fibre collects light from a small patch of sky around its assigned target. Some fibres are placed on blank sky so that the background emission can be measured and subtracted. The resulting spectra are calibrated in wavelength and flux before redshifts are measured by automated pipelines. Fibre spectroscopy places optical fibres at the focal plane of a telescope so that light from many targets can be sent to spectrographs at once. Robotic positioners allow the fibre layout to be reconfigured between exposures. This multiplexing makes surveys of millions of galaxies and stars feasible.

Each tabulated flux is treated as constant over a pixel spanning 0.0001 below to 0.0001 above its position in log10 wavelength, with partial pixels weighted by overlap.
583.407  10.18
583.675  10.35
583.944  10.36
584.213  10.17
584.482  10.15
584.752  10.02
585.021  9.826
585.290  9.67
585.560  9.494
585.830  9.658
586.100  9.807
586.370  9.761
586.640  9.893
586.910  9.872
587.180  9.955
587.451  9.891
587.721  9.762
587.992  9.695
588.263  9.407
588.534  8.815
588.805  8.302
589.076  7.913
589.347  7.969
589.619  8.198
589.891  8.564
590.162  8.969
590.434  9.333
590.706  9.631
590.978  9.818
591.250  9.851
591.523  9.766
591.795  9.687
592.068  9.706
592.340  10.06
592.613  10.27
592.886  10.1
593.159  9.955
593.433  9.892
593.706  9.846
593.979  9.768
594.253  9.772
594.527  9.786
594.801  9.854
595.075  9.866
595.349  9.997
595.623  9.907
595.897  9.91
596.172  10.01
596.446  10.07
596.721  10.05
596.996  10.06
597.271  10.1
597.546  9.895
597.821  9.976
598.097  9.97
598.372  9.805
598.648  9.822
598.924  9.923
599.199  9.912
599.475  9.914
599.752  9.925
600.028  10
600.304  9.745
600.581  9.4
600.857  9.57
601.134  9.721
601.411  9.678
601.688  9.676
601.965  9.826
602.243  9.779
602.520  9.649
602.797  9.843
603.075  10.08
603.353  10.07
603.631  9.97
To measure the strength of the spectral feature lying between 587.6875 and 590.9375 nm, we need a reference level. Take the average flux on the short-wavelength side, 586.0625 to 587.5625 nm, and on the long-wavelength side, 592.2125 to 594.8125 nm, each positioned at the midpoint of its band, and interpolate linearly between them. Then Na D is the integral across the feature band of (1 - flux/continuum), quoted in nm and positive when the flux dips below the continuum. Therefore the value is 0.33 nm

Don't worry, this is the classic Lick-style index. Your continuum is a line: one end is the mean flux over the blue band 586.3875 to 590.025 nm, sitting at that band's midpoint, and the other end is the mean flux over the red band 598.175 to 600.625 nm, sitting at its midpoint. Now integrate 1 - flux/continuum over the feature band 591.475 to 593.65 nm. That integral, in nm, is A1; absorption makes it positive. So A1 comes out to -0.12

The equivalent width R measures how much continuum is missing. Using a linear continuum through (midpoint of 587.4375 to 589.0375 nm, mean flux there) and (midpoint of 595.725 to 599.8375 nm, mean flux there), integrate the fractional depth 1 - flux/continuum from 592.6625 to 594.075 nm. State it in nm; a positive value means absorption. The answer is -0.05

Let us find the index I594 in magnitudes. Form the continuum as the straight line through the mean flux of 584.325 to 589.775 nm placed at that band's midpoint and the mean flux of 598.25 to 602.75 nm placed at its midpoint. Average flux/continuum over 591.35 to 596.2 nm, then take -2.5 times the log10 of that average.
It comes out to -0.034 mag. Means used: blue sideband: 9.4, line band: 9.89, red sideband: 9.77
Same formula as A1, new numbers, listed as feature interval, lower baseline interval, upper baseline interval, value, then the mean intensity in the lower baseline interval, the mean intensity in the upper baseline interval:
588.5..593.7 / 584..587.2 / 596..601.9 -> 0.28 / 9.86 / 9.87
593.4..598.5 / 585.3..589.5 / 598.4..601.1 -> -0.14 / 9.35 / 9.8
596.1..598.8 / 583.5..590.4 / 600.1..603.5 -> -0.08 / 9.46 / 9.76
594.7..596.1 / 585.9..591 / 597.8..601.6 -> -0.05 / 9.23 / 9.8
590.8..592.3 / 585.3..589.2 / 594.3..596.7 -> -0.01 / 9.45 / 9.93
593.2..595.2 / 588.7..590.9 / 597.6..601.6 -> -0.14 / 8.65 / 9.81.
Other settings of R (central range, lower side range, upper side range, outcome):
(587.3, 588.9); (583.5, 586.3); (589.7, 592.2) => 0.06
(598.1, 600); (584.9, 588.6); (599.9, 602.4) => -0.04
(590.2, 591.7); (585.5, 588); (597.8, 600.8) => 0.03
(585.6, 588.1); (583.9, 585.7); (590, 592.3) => 0.01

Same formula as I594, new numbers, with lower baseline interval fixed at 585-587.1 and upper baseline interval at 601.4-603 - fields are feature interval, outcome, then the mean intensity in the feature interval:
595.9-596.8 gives -0.029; 10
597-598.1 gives -0.026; 9.99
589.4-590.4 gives 0.136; 8.6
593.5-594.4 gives -0.005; 9.8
